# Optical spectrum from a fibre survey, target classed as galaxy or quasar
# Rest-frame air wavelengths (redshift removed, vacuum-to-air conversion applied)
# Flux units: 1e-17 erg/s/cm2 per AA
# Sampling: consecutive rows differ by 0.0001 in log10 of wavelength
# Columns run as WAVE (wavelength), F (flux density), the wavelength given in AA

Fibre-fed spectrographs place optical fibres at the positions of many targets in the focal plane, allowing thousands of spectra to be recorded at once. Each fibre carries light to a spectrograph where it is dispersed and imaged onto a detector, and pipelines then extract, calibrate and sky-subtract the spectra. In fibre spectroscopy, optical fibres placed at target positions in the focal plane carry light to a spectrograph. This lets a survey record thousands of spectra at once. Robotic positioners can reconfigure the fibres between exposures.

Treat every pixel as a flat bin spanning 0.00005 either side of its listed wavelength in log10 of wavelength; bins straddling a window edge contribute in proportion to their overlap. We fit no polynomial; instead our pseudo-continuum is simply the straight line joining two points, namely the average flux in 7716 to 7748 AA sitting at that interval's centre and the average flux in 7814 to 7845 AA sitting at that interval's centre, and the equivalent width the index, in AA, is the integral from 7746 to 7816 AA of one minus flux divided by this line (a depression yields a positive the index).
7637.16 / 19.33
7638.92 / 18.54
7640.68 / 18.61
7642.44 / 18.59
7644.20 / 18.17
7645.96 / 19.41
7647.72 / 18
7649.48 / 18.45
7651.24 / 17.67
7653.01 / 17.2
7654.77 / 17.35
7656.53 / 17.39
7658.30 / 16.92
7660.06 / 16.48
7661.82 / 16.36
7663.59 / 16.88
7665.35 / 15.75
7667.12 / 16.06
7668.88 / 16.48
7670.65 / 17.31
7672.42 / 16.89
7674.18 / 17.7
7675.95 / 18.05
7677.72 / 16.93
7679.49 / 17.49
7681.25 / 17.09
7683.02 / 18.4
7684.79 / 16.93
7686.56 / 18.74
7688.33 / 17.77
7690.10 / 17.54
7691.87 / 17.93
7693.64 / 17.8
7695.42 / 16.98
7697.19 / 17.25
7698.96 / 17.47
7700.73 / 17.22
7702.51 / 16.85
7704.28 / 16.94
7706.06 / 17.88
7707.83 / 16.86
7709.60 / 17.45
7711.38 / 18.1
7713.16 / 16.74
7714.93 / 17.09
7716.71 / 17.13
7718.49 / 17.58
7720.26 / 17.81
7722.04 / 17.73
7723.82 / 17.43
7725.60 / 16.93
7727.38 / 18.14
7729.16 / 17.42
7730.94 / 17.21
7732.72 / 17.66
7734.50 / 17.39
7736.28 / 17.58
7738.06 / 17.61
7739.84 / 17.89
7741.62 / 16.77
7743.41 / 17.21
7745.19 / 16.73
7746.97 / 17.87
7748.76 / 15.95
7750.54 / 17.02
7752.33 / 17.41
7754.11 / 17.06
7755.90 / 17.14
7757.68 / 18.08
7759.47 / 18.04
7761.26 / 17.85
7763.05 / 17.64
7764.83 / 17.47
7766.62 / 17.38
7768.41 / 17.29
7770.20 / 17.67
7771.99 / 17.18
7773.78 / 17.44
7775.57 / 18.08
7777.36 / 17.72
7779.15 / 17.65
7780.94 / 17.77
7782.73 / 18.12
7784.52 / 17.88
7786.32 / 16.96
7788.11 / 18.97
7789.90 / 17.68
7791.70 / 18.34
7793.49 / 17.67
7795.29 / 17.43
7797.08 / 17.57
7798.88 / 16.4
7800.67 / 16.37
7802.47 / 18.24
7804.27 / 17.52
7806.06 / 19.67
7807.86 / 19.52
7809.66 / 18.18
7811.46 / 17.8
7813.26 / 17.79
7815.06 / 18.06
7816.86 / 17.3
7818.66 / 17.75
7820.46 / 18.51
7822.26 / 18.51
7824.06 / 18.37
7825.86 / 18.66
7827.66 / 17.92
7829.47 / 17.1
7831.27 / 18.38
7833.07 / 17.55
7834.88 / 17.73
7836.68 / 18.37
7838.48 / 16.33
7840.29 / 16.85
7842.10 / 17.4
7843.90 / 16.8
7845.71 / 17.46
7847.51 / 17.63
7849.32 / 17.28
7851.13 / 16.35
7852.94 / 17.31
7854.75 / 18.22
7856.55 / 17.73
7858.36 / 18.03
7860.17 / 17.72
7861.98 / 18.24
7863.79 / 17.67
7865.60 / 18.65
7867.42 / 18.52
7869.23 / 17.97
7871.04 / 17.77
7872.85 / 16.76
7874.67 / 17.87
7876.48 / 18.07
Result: -0.38 AA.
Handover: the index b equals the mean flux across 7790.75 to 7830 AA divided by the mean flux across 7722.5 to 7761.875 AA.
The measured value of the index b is 1.03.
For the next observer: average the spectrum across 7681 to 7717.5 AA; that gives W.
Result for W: 17.4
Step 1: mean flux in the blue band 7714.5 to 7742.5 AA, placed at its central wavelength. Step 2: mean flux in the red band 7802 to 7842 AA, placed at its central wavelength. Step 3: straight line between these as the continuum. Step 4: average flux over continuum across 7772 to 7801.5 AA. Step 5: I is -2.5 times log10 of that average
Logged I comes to 0.010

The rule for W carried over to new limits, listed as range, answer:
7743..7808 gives 17.6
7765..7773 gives 17.4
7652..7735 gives 17.3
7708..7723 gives 17.4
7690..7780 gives 17.4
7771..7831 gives 17.9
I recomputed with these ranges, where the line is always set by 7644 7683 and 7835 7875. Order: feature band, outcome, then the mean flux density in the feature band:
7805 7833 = -0.04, 18.2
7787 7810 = -0.03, 18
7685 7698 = -0.02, 17.7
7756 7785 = -0.01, 17.7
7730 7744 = 0.00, 17.4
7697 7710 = 0.01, 17.2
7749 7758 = 0.01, 17.2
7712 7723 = 0.00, 17.4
